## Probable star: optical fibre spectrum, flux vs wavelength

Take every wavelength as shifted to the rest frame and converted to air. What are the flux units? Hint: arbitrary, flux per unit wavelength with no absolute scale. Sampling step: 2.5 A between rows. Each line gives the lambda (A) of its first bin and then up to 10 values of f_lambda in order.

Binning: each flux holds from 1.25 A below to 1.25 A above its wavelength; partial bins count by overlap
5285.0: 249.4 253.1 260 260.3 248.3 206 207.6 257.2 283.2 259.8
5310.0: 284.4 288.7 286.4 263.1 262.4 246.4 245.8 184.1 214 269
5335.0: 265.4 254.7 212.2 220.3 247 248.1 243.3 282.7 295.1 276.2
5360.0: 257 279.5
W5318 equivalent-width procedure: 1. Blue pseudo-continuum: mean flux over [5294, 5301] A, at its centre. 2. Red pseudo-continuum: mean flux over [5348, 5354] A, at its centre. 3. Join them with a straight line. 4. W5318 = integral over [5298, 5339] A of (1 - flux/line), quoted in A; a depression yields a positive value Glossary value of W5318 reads -3.0 A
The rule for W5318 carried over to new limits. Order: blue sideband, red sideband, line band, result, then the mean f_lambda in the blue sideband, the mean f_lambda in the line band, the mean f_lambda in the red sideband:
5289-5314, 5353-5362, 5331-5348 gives 1.6 A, 256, 245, 277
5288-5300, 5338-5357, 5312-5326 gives -1.1 A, 240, 265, 251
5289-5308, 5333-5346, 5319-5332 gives 0.6 A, 247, 232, 241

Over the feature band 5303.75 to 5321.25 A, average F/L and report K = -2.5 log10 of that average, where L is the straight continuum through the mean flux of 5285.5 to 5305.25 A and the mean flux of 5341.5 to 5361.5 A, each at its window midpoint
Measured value -0.11 mag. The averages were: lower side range 245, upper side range 259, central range 275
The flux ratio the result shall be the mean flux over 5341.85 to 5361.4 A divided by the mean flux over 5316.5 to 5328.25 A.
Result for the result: 1.07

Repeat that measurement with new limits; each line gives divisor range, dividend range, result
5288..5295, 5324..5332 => 0.85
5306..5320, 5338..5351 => 0.85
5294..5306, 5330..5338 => 1.07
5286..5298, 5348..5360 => 1.09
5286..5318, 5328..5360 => 0.97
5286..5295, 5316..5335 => 0.95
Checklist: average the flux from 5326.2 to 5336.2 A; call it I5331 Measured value 233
